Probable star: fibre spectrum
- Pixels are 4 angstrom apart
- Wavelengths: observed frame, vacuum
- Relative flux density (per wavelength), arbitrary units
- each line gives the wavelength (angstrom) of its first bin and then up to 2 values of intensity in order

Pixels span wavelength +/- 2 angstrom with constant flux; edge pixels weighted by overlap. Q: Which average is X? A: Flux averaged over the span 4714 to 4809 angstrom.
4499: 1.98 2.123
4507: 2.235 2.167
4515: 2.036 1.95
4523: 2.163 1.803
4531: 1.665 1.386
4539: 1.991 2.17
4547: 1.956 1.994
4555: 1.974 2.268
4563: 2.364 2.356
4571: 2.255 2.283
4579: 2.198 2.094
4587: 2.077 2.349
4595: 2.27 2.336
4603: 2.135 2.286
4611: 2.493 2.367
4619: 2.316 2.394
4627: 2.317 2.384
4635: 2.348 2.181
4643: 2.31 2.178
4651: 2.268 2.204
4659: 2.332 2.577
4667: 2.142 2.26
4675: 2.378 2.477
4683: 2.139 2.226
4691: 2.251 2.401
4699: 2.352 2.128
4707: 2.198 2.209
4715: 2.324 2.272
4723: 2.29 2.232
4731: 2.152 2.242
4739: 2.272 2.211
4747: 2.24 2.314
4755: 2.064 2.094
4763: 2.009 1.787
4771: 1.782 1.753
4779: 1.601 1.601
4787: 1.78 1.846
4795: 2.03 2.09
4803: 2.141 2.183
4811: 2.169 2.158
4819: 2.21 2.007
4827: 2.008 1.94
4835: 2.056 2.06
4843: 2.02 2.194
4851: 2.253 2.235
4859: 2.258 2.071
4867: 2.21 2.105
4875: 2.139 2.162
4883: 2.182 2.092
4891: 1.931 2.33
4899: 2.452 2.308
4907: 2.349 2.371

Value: 2.05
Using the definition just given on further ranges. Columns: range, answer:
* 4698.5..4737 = 2.24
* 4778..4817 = 1.97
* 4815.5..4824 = 2.13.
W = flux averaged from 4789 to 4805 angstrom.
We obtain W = 2.03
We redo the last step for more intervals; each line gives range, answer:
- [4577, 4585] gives 2.15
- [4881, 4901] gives 2.2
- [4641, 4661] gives 2.26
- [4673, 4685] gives 2.33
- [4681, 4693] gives 2.21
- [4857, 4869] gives 2.18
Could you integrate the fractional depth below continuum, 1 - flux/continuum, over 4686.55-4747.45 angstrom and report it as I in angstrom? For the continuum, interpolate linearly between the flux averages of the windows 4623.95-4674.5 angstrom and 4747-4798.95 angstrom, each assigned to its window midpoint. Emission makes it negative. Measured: -4.9 angstrom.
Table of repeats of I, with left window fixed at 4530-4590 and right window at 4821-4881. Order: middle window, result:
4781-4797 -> 2.2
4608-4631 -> -3.2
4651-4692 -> -4.0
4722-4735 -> -0.8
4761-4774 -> 1.6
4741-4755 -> -0.8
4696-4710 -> -0.9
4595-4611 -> -1.5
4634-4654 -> -1.5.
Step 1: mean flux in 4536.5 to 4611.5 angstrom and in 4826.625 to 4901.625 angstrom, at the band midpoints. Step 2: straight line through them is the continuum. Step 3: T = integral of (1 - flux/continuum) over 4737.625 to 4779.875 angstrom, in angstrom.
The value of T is 2.8 angstrom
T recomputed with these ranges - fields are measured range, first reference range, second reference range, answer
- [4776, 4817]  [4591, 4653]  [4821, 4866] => 3.63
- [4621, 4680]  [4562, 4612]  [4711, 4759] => -1.71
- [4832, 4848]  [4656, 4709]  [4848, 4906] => 1.08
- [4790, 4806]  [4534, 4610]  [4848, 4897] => 0.85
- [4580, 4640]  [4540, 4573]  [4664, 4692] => -2.07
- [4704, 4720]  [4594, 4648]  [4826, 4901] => 0.05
